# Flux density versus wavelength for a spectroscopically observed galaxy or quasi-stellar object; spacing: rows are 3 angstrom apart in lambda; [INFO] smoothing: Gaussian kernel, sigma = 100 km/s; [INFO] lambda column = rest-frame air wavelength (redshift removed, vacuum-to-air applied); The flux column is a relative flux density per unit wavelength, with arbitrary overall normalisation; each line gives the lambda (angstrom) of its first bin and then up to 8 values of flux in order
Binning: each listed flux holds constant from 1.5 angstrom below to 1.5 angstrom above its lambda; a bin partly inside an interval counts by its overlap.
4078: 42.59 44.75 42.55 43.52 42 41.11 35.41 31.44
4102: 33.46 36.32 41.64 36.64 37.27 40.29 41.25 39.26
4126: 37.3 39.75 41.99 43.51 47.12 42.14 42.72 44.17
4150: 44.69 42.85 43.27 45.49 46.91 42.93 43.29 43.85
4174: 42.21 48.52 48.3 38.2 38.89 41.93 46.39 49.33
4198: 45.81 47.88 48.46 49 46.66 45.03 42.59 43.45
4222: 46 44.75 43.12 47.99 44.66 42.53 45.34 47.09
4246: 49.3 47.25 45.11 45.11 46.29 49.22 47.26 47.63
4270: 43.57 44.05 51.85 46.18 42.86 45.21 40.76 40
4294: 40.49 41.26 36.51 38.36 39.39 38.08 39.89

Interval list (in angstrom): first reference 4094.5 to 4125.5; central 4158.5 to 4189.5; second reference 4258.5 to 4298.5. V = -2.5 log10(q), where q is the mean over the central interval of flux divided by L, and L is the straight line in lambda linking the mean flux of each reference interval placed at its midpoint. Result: -0.093 mag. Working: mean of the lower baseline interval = 37.3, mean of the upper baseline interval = 44.7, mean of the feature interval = 43.7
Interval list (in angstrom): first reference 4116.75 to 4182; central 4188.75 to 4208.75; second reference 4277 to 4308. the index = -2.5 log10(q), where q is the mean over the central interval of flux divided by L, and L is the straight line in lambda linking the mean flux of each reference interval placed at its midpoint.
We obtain -0.11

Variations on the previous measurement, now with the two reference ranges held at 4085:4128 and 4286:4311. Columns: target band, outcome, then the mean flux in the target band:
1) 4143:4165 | -0.15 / 44.2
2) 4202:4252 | -0.17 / 45.8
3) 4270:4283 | -0.17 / 46.1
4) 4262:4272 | -0.18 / 46.2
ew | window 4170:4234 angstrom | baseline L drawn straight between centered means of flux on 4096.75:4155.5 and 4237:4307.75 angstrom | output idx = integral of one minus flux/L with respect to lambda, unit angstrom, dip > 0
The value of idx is -4.3 angstrom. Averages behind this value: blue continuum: 40.2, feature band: 45.2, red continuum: 44.3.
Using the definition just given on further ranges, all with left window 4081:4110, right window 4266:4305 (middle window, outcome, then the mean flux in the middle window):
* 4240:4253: -1.5 angstrom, 47.1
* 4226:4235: -0.8 angstrom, 45.3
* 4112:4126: 0.1 angstrom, 39.2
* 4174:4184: -1.1 angstrom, 44.9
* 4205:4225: -2.0 angstrom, 45.5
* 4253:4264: -1.2 angstrom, 46.8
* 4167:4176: -0.7 angstrom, 43.4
